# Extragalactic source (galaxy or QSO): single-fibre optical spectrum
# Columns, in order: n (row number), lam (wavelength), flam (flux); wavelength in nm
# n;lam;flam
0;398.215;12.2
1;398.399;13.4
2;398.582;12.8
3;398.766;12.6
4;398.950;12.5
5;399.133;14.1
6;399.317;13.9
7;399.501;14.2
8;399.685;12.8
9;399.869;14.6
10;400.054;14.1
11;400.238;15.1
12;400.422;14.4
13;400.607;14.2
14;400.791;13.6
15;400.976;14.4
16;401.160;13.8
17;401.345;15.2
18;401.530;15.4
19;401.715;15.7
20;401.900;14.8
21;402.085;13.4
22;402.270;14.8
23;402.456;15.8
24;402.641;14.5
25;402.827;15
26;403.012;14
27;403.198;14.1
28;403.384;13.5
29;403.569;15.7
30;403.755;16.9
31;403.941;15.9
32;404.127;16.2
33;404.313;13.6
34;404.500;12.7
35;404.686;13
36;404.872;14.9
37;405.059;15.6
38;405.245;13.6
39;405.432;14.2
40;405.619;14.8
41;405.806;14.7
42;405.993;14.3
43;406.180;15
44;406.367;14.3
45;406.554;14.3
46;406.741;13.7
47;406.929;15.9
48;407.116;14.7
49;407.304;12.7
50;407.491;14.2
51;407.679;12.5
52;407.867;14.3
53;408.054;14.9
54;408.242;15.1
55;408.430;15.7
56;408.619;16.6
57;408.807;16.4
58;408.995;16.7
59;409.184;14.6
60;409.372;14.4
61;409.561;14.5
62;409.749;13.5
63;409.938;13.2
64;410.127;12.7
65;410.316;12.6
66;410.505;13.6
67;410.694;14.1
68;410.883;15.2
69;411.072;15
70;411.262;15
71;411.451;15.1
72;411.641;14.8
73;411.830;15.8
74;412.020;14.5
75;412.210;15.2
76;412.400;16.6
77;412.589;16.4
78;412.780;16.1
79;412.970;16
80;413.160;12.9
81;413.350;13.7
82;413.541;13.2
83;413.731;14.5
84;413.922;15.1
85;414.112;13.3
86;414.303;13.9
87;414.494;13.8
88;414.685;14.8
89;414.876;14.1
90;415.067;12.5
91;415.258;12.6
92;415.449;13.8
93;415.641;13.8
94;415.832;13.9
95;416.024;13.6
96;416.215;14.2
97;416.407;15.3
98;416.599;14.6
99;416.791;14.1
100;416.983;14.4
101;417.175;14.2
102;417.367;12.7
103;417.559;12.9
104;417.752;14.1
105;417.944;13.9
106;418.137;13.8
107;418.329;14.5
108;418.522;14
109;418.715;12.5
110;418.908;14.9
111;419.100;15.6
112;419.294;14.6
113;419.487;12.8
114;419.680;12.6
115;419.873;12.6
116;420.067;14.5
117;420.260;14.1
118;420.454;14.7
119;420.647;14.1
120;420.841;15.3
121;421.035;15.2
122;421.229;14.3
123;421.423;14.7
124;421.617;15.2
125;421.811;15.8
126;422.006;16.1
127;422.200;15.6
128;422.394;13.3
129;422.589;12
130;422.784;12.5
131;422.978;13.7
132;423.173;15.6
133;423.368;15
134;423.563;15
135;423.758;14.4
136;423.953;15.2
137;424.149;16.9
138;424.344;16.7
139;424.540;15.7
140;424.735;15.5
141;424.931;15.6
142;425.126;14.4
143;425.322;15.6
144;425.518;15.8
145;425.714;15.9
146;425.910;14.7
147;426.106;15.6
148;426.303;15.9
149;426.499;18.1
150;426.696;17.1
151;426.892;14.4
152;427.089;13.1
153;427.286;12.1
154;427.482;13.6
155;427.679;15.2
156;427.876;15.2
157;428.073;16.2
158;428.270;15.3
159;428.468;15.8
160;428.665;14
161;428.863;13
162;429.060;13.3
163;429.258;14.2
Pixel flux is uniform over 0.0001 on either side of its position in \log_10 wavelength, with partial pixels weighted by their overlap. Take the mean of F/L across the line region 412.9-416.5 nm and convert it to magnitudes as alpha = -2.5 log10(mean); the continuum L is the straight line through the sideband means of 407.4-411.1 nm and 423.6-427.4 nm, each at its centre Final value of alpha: 0.06 mag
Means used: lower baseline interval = 14.5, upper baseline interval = 15.4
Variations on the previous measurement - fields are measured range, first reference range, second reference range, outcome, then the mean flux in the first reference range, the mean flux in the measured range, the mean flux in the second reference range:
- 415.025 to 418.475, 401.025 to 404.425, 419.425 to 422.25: 0.057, 14.9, 13.9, 14.5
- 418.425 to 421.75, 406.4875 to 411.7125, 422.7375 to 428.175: 0.054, 14.5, 14.2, 15.2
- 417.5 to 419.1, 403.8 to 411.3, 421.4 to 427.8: 0.066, 14.5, 14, 15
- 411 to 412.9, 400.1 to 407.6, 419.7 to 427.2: -0.053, 14.6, 15.5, 15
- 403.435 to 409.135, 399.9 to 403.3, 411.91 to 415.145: -0.016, 14.6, 14.8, 14.5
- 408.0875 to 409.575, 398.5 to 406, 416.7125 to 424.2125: -0.086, 14.4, 15.5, 14.3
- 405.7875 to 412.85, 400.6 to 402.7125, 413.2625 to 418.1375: -0.036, 14.7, 14.7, 13.9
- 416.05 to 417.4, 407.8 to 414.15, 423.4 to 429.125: 0.049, 14.8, 14.3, 15.2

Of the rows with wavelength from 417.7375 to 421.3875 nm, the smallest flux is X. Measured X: 12.5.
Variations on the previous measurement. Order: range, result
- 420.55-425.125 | 12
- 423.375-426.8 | 14.4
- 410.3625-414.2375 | 12.9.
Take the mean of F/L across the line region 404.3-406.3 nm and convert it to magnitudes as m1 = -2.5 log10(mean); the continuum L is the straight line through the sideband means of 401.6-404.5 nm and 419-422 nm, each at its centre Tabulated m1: 0.042 mag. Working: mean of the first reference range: 14.9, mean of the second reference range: 14.5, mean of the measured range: 14.2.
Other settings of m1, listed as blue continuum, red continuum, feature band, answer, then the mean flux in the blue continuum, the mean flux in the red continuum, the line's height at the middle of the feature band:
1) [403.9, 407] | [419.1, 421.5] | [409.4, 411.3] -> 0.03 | 14.5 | 14.2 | 14.4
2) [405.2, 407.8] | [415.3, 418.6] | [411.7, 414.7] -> -0.05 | 14.2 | 14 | 14.1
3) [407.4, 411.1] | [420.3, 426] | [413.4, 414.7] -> 0.05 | 14.5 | 15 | 14.7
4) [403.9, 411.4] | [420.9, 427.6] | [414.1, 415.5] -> 0.08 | 14.5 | 15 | 14.7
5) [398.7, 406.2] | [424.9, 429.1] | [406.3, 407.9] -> 0.04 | 14.4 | 15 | 14.5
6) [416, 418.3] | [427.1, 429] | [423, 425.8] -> -0.09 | 14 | 14.4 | 14.3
